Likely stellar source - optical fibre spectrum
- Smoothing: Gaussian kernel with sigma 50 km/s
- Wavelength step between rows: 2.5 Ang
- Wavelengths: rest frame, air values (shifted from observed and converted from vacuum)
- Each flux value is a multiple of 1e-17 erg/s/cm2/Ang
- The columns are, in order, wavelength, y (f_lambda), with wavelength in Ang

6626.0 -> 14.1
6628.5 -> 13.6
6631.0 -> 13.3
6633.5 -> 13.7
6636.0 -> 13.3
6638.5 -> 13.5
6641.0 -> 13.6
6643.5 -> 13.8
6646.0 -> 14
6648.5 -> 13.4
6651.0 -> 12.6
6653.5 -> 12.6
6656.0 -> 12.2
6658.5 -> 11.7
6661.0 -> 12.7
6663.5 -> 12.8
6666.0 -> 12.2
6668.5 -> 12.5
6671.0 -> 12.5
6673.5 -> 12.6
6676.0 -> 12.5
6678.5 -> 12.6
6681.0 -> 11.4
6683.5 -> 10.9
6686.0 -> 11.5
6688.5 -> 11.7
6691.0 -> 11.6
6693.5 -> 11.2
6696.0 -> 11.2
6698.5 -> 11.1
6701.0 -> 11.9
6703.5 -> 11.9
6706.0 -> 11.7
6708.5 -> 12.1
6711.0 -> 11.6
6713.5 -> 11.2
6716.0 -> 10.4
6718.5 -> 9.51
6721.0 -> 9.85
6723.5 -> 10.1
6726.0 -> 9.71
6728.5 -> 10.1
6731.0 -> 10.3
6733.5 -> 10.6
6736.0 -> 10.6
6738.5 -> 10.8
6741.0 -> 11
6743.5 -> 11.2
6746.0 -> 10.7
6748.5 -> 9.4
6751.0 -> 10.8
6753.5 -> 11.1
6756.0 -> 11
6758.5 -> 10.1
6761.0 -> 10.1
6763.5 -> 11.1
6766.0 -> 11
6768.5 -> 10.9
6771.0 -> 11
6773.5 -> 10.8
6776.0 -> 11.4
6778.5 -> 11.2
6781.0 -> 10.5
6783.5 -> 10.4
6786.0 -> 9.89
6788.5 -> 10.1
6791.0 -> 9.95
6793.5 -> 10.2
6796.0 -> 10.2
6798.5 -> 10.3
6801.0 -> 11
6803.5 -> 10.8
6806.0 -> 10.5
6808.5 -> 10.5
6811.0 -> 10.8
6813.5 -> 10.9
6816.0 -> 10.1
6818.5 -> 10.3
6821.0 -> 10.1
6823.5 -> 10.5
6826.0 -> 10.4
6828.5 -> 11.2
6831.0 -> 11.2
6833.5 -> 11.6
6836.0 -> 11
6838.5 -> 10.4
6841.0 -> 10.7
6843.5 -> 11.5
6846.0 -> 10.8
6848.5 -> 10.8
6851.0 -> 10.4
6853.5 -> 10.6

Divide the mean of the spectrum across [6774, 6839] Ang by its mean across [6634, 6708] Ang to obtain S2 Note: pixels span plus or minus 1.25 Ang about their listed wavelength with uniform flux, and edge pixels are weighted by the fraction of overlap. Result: 0.9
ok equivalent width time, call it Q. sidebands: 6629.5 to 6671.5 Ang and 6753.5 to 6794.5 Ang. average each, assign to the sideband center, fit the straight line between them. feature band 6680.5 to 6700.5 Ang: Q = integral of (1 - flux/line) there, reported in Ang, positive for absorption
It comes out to 1.4 Ang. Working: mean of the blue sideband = 13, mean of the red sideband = 10.6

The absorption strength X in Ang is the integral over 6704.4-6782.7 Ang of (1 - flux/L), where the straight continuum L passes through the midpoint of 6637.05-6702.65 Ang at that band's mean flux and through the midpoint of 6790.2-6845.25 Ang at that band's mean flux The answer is 5.3 Ang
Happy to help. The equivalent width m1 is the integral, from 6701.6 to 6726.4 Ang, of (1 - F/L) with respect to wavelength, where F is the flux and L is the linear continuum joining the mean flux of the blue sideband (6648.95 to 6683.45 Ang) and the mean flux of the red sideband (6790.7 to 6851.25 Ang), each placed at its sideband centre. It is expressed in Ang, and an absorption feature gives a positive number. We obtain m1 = 2.01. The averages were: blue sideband 12.3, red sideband 10.7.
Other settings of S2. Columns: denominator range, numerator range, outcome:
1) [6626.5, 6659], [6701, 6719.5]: 0.85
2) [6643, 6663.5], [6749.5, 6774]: 0.84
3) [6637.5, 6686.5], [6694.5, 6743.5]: 0.86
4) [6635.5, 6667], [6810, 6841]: 0.83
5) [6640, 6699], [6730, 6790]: 0.87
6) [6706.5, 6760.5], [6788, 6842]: 1.00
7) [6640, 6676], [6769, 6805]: 0.83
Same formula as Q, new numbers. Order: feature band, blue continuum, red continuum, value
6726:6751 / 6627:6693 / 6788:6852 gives 2.5 Ang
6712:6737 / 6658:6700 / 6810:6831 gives 2.7 Ang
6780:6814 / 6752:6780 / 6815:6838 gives 1.2 Ang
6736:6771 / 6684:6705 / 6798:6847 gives 1.3 Ang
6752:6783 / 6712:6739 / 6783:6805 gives -1.6 Ang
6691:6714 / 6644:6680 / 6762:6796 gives 0.8 Ang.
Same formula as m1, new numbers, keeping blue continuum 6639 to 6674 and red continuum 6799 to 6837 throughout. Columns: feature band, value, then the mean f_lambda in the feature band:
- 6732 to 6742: 0.88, 10.7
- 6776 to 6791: 0.95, 10.5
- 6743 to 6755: 1.04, 10.6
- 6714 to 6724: 1.63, 10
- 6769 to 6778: 0.18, 11.1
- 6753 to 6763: 0.80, 10.6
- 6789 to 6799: 0.80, 10.1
